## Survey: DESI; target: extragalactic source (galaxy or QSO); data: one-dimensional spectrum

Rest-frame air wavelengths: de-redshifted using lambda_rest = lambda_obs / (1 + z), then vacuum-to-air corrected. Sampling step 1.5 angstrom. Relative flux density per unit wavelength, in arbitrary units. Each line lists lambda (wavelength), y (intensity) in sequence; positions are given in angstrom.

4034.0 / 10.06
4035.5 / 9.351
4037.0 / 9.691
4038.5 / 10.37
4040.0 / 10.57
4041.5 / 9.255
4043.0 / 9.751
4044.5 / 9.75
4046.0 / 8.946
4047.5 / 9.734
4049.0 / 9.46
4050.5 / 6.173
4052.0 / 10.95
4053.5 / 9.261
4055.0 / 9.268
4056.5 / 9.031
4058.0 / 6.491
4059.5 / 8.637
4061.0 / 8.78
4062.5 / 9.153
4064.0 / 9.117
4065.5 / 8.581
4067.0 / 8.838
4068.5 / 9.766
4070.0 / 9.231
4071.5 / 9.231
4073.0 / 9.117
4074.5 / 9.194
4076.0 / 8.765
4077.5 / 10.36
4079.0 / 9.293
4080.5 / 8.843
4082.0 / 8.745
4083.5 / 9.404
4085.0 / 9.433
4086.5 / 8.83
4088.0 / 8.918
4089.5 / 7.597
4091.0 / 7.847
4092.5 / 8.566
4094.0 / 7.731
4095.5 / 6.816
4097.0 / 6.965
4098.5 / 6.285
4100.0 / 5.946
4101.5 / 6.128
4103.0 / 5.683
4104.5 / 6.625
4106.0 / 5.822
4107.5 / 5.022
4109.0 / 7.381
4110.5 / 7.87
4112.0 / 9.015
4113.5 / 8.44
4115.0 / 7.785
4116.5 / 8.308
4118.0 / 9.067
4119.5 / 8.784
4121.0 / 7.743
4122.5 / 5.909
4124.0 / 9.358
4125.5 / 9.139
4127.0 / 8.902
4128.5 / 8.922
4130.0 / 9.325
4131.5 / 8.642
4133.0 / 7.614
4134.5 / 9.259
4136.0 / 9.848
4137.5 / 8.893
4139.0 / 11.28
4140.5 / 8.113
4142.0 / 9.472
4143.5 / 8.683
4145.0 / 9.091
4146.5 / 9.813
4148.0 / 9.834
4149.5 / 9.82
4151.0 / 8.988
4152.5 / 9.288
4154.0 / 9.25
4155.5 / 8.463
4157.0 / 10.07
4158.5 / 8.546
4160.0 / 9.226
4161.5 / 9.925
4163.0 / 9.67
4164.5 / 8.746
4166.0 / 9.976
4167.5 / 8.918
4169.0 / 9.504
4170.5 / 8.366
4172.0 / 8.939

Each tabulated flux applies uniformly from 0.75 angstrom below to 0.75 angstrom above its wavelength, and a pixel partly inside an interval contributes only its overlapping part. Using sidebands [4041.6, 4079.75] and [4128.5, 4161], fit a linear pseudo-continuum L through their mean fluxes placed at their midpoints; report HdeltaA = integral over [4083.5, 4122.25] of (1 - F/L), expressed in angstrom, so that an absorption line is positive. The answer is 6.7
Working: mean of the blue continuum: 9.08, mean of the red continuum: 9.21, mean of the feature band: 7.56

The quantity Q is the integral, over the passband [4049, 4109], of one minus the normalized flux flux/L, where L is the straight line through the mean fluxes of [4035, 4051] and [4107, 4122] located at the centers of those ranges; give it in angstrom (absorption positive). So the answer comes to 3.35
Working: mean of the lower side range 9.42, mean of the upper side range 7.96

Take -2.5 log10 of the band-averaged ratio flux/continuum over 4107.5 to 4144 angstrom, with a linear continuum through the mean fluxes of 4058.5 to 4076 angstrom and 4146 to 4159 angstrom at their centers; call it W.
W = 0.08 mag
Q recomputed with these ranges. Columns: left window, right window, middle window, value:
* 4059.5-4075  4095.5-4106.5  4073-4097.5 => -3.4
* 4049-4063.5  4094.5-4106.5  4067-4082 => -3.0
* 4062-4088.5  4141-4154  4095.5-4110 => 4.7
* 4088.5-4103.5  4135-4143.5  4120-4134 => 0.5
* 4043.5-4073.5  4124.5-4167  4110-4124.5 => 1.5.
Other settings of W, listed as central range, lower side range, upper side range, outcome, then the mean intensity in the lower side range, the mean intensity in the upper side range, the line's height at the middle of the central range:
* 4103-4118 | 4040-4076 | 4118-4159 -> 0.221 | 9.06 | 9.01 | 9.02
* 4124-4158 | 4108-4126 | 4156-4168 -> -0.048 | 8.18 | 9.38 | 8.82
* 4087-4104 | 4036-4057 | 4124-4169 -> 0.291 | 9.45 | 9.24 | 9.34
